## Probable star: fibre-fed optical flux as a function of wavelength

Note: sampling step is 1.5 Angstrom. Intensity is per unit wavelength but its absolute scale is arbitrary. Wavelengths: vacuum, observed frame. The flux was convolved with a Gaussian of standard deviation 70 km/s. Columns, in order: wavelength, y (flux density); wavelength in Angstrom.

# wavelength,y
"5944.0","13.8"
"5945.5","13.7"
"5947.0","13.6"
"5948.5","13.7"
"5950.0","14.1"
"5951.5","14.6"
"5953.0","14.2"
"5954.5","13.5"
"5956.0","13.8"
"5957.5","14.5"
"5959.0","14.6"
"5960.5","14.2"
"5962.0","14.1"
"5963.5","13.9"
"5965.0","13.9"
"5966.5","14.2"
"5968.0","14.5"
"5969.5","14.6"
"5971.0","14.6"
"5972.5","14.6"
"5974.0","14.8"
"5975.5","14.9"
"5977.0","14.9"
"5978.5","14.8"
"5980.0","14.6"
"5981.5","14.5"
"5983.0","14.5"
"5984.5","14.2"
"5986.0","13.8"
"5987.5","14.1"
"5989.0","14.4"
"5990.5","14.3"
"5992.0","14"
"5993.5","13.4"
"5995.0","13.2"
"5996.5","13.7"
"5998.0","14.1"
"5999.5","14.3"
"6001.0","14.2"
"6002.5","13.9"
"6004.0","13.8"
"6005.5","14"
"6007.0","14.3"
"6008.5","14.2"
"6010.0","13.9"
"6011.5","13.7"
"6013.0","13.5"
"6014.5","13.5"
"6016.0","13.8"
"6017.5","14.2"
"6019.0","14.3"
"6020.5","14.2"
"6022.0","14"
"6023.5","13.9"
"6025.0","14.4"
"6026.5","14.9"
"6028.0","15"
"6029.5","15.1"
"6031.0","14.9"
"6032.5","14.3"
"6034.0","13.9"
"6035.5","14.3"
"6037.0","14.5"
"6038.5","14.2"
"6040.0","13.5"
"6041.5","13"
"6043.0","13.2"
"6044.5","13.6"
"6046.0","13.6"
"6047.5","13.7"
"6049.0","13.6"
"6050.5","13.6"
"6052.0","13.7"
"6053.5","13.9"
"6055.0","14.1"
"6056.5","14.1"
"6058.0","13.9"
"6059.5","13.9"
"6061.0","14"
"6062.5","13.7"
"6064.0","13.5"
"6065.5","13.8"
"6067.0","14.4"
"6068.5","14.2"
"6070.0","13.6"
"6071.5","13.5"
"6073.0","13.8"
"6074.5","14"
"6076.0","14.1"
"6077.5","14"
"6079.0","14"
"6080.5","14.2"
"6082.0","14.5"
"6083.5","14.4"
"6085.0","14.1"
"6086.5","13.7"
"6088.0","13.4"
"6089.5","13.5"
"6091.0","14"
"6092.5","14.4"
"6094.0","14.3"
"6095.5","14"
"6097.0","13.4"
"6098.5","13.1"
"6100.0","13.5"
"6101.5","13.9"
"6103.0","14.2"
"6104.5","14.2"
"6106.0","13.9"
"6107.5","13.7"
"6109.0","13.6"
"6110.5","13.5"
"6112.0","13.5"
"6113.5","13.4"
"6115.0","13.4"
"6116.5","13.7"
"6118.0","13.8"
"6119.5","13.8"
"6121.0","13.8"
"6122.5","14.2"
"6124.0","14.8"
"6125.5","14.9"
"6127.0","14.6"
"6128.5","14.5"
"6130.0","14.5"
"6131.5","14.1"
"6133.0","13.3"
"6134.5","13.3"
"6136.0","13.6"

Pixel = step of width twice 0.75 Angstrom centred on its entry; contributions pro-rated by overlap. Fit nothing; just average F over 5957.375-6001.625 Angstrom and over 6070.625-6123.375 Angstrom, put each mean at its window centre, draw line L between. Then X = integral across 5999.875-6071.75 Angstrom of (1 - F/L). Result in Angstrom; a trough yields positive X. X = 0.4 Angstrom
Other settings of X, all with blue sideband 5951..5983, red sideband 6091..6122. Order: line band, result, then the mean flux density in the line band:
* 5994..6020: 0.5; 13.9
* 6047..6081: 0.2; 13.9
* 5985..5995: 0.2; 13.9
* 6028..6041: -0.2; 14.4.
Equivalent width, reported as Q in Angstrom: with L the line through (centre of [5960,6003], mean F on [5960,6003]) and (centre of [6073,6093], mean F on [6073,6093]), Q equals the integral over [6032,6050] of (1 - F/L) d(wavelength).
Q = 0.4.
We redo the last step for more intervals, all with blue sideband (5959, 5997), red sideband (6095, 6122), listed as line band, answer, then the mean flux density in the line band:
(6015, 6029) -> -0.2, 14.3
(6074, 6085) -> -0.3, 14.2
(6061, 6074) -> 0.0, 13.8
